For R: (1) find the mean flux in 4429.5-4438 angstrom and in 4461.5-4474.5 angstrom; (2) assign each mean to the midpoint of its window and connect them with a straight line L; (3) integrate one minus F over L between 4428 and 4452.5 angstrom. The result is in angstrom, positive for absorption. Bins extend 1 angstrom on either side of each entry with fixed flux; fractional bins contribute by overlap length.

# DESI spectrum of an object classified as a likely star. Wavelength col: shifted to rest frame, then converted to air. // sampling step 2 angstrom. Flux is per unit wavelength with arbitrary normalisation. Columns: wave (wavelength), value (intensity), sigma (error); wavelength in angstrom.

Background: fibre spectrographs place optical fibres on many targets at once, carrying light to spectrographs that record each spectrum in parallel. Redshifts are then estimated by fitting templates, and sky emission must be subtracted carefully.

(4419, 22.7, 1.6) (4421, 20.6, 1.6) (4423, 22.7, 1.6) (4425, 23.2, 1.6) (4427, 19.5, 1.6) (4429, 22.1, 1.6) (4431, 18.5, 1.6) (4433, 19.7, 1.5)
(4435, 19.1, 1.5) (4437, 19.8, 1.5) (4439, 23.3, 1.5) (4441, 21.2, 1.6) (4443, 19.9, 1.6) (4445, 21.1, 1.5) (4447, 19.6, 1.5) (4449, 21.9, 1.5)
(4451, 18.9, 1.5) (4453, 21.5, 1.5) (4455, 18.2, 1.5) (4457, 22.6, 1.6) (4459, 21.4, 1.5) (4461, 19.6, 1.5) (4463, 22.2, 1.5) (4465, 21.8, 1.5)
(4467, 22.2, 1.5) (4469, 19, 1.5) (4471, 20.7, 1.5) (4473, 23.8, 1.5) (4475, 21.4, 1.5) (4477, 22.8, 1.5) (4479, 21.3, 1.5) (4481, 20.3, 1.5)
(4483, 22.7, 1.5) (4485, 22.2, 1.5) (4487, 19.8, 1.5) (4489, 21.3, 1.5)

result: -0.8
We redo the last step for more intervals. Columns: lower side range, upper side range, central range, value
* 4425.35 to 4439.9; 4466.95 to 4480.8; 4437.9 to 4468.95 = -0.03 angstrom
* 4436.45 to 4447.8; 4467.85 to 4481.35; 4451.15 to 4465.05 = 0.18 angstrom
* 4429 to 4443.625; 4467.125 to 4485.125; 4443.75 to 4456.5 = 0.30 angstrom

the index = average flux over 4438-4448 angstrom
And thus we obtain 21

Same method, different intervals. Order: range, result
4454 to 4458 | 20.4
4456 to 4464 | 21.5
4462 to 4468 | 22.1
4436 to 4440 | 21.6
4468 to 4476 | 21.2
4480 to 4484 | 21.5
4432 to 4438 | 19.5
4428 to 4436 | 19.9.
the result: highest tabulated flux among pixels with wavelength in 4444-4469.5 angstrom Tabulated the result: 22.6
